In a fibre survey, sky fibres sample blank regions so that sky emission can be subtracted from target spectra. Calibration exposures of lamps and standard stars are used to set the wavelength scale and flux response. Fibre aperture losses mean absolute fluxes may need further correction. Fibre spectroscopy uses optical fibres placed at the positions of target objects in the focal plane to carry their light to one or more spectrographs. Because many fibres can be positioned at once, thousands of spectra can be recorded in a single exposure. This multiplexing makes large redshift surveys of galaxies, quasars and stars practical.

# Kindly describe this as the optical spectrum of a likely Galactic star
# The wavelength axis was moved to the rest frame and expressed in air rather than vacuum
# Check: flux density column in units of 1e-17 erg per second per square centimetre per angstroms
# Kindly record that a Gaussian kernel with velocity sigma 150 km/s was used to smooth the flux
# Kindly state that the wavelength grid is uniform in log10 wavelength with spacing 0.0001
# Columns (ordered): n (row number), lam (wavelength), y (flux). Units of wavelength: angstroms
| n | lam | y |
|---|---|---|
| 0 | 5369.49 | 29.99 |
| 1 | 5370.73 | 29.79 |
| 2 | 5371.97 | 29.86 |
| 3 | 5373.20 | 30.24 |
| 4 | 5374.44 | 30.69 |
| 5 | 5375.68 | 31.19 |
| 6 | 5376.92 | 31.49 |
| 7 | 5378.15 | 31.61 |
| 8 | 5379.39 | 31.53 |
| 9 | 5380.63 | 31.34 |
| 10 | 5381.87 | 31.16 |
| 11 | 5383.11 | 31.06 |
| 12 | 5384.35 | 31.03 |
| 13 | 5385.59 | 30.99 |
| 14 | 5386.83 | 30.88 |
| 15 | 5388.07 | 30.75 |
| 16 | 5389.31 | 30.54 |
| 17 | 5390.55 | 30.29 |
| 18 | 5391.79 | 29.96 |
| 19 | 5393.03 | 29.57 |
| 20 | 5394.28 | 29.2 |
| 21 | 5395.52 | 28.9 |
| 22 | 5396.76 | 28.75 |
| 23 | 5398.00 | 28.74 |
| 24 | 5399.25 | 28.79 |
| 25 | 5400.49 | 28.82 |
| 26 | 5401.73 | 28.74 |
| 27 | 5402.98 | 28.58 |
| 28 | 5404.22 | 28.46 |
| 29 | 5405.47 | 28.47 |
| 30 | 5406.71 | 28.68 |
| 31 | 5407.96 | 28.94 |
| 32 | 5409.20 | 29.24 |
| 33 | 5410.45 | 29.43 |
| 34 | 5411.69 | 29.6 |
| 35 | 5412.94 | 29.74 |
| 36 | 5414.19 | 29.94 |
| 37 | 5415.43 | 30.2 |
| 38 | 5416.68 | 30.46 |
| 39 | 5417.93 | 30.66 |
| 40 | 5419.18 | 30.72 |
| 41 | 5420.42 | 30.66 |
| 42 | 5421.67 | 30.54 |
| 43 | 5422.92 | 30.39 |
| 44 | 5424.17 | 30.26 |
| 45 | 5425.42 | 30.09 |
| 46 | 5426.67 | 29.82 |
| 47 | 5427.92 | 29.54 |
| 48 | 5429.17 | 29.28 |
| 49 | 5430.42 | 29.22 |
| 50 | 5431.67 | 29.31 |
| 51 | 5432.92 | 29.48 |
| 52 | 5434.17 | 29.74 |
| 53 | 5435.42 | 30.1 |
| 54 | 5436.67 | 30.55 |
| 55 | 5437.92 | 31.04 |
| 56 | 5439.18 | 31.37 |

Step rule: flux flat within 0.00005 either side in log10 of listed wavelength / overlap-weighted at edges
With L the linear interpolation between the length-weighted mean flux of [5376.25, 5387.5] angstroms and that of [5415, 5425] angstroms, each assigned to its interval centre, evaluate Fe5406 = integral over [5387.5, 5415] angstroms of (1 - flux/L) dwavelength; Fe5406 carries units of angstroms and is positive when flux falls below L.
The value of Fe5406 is 1.39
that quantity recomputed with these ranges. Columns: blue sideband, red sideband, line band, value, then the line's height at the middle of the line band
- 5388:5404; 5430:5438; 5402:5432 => 0.0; 29.6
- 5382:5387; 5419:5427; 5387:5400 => 0.5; 30.9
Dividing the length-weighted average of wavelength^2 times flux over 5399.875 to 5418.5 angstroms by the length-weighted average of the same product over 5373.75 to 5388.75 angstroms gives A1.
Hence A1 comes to 0.95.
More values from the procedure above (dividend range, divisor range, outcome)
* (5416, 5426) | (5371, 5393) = 1.00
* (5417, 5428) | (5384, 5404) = 1.03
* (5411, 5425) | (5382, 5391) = 0.99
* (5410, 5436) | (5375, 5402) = 1.00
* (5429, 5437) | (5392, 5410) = 1.04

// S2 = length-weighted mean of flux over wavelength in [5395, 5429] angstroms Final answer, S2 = 29.5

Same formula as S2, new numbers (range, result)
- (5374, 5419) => 30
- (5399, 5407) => 28.7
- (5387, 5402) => 29.5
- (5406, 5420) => 29.8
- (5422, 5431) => 29.8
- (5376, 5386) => 31.3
